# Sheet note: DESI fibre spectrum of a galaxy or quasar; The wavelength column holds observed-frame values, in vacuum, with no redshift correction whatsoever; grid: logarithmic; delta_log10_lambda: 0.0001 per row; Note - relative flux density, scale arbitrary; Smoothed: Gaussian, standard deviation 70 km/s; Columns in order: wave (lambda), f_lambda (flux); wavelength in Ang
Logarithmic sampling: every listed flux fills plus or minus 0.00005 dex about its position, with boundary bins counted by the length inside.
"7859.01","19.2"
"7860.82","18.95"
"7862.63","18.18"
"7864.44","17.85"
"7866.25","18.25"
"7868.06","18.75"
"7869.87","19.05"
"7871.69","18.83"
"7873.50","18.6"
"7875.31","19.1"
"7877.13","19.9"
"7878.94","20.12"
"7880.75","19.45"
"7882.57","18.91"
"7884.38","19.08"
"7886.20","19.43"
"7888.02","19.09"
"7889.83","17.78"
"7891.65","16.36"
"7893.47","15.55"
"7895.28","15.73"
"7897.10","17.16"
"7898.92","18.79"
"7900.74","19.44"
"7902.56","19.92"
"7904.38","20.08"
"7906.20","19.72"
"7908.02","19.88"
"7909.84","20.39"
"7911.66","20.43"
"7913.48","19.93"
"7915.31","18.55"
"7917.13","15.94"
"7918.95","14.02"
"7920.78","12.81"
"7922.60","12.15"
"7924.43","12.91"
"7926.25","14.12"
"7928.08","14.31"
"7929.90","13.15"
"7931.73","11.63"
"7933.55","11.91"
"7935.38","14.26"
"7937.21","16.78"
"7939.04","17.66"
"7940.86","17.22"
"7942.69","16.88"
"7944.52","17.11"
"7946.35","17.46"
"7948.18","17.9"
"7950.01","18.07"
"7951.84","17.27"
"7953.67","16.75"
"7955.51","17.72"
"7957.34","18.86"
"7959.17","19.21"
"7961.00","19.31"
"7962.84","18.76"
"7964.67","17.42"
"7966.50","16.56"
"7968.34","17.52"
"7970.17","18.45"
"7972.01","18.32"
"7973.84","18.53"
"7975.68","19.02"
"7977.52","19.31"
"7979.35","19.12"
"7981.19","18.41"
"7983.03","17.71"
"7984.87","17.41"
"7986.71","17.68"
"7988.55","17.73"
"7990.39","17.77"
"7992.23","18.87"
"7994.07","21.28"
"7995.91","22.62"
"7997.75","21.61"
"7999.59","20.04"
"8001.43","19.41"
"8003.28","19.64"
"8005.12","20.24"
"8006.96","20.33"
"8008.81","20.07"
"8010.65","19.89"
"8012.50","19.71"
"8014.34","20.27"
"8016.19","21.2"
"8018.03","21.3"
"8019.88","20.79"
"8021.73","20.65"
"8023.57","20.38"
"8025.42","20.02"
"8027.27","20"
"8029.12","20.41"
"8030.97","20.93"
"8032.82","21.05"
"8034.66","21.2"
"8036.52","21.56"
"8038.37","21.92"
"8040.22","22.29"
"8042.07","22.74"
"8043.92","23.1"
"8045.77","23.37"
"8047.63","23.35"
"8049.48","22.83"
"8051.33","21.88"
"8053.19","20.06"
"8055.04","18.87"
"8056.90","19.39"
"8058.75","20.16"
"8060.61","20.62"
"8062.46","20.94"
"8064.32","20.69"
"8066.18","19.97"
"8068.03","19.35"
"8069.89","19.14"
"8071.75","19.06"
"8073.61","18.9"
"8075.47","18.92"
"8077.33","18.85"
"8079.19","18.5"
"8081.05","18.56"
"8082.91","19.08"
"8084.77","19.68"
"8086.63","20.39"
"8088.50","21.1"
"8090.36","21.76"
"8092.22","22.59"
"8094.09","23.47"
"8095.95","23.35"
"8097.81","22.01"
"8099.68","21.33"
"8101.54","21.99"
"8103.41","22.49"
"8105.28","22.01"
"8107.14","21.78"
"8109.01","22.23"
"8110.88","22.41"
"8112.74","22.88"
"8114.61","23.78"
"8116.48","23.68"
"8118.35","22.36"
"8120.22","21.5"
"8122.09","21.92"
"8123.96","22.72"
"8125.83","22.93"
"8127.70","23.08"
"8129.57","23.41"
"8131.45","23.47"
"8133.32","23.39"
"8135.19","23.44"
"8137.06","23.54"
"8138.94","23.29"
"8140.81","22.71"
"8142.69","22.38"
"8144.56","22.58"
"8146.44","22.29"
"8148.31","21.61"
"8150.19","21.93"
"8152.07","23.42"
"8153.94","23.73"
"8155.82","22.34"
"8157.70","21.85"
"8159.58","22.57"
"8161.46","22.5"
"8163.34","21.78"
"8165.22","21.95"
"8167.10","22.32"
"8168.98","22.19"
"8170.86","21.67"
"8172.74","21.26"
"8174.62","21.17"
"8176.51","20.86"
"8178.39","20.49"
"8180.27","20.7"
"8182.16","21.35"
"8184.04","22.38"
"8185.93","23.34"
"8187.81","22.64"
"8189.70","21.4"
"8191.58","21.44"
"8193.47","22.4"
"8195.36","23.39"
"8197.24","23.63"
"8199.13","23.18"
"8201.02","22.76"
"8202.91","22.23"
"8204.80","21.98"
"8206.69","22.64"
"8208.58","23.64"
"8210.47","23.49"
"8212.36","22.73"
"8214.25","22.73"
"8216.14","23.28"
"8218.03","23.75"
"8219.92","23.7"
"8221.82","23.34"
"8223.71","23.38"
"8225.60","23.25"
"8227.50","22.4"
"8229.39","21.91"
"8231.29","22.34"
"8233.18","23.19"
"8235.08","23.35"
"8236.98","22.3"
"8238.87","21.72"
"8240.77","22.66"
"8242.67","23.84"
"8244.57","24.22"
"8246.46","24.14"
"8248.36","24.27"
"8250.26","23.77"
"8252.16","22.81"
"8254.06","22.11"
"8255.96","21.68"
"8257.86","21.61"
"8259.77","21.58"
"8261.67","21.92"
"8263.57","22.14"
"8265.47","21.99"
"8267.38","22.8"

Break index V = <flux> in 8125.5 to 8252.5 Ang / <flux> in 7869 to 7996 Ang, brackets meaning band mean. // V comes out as 1.28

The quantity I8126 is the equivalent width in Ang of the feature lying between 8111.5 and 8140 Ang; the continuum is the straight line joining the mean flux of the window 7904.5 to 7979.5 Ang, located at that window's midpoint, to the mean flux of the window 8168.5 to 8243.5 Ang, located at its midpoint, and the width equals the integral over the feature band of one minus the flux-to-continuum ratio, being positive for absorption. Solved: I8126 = -2.98 Ang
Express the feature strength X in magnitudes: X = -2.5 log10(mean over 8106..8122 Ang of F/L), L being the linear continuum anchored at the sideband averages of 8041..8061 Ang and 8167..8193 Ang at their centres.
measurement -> -0.047 mag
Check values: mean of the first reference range 21.5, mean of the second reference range 21.7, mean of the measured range 22.5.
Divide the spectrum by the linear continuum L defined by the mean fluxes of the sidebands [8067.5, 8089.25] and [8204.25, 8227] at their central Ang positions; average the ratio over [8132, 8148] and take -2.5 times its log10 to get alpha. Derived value -0.09 mag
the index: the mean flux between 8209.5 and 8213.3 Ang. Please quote 23.1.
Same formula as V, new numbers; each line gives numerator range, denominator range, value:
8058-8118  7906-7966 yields 1.26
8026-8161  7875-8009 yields 1.21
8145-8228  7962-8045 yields 1.13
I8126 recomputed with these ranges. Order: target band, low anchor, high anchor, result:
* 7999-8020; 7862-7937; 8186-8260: -1.1 Ang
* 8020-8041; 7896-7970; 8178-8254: -2.1 Ang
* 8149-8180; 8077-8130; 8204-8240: 0.6 Ang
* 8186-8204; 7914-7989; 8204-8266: -0.5 Ang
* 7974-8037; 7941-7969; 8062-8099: -3.7 Ang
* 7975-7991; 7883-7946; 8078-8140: 0.4 Ang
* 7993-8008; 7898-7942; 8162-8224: -2.0 Ang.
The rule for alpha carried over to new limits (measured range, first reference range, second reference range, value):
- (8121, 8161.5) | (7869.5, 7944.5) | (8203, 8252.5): -0.062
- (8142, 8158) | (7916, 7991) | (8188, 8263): -0.068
